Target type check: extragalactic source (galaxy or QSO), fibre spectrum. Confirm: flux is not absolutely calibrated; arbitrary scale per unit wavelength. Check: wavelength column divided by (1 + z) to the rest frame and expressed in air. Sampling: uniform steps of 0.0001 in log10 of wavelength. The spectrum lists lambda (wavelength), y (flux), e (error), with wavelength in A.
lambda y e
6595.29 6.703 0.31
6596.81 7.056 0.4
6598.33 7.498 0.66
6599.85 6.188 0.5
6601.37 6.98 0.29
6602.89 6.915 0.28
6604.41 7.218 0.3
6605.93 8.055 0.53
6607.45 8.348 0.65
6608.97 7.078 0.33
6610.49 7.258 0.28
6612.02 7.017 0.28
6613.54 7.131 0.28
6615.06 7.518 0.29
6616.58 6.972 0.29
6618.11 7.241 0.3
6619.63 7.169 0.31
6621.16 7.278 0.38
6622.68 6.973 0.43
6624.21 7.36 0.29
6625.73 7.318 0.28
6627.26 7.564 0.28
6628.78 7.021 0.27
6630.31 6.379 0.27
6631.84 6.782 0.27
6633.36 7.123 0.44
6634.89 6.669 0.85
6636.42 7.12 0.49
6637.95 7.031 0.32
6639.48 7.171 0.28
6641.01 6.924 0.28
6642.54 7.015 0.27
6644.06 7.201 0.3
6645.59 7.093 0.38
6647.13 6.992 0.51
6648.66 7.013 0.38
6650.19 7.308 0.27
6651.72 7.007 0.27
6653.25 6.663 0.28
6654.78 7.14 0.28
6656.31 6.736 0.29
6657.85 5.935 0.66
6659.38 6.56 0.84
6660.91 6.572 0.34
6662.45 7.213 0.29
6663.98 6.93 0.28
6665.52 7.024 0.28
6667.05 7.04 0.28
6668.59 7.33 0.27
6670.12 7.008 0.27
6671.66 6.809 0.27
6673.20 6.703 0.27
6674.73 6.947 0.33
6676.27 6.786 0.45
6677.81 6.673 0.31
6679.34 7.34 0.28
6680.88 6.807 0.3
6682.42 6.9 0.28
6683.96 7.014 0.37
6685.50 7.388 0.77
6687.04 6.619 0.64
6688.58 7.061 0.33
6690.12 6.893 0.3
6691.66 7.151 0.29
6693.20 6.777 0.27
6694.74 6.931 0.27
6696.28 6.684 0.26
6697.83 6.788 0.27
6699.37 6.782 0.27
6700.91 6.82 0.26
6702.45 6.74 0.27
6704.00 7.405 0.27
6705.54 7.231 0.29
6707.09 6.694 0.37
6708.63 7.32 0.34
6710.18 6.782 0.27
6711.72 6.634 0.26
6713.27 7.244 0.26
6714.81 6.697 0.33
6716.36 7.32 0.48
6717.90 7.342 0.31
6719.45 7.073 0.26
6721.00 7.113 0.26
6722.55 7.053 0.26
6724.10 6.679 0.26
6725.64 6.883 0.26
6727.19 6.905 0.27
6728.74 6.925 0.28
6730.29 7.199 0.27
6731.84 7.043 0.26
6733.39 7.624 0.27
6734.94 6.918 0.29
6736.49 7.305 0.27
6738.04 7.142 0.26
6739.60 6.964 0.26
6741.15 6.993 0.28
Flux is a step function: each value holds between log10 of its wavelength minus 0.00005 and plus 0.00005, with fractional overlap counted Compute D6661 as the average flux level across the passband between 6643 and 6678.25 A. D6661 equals 6.9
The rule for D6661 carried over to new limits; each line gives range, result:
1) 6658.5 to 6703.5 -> 6.91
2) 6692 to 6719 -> 6.96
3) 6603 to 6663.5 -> 7.08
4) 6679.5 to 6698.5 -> 6.93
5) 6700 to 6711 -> 7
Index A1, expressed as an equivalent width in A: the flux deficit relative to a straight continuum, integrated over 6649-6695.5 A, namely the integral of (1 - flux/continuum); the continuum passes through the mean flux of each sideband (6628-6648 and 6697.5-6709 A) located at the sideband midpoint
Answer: 0.4 A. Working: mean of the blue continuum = 6.96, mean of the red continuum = 6.97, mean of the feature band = 6.91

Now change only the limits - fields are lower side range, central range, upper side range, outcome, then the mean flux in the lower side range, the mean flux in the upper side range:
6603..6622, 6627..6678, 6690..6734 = 1.97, 7.34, 6.99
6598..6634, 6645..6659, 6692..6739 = 0.49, 7.18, 7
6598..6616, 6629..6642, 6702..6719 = 0.53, 7.26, 7.04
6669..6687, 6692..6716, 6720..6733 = 0.19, 6.94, 7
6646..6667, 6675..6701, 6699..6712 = 0.04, 6.86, 6.95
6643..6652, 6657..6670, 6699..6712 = 0.42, 7.11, 6.95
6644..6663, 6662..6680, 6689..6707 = -0.24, 6.86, 6.92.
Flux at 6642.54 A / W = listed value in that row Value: 7.015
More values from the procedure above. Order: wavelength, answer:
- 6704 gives 7.405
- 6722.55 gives 7.053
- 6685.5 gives 7.388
